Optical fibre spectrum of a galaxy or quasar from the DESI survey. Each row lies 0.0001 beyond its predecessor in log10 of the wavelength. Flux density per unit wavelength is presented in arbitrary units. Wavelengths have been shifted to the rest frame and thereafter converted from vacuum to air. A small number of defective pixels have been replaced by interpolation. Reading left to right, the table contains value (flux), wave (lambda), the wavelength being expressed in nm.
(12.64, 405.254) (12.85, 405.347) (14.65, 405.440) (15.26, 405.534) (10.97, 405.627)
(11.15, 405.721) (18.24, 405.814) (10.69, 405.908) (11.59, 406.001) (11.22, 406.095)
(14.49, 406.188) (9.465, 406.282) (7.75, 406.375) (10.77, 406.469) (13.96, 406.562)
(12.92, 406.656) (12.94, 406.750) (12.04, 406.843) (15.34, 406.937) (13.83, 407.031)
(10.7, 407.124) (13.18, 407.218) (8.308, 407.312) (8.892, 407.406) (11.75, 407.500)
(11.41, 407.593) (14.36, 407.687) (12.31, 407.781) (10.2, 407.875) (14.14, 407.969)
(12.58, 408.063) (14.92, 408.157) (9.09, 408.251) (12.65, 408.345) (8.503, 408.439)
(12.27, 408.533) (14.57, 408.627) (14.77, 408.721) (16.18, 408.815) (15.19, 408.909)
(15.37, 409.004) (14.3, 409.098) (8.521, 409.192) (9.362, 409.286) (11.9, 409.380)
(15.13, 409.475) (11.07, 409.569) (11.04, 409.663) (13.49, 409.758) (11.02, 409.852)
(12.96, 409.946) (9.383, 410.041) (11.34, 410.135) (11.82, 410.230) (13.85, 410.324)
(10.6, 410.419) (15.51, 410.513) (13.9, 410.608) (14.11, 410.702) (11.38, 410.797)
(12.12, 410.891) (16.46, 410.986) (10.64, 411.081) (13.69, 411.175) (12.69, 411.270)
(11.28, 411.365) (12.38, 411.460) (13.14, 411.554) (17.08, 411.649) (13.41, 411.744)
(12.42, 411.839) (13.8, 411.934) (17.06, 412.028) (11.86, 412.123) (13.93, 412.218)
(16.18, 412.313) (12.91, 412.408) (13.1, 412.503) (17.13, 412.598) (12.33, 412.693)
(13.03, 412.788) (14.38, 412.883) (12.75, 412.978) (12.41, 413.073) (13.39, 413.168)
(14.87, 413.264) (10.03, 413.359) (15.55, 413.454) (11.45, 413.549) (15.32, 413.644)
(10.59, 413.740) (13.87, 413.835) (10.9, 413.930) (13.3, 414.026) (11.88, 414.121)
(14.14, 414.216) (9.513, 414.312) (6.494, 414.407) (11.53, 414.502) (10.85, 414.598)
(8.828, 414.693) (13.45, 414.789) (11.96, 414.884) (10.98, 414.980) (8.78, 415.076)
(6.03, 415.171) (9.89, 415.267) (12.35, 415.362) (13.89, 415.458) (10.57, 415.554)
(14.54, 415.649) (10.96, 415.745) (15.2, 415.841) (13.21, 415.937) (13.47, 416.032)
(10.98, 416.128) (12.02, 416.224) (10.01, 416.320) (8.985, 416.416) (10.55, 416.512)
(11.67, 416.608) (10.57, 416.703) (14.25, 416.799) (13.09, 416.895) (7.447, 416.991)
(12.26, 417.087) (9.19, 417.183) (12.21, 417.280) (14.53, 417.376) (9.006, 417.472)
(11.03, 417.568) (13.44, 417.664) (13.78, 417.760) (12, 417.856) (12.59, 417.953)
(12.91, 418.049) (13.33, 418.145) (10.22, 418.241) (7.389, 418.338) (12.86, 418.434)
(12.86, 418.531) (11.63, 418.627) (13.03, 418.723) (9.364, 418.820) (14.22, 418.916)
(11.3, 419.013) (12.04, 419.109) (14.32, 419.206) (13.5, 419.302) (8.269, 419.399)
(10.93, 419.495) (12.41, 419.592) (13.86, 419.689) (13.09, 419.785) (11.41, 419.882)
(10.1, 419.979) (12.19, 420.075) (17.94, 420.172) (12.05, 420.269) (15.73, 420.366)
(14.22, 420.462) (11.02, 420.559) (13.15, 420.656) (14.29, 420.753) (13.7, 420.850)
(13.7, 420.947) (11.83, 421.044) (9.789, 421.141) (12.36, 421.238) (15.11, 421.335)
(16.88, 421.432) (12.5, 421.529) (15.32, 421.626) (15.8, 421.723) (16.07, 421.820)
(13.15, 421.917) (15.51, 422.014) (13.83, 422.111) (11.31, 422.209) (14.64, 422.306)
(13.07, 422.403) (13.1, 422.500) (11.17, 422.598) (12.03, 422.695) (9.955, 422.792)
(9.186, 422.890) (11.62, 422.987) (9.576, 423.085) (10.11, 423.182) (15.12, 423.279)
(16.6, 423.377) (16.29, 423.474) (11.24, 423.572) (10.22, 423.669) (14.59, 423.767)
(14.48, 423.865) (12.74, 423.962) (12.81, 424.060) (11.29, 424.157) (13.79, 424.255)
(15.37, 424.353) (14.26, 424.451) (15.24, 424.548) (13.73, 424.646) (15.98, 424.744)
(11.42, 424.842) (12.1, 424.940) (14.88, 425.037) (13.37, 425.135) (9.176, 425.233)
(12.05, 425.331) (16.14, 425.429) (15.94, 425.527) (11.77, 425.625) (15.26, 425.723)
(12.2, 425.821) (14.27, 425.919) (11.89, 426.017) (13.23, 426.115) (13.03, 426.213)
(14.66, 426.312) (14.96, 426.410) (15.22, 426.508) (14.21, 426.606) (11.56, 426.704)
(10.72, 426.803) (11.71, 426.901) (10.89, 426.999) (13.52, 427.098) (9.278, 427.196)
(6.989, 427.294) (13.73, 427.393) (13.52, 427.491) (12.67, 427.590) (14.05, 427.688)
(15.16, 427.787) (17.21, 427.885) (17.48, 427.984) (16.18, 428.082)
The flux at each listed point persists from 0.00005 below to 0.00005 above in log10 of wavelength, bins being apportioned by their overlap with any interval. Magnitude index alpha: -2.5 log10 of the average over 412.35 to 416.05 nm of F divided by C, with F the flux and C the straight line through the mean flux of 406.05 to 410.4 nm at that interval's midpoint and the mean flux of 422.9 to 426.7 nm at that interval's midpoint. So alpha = 0.036 mag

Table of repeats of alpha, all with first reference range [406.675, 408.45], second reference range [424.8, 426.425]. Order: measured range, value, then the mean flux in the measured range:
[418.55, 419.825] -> 0.059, 12.2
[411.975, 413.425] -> -0.110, 13.7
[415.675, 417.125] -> 0.086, 11.7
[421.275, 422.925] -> -0.036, 13.5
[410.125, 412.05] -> -0.083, 13.3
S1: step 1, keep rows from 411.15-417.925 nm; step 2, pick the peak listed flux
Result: 17.13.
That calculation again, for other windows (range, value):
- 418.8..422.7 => 17.94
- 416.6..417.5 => 14.53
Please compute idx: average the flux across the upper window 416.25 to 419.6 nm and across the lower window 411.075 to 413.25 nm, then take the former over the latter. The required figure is 0.86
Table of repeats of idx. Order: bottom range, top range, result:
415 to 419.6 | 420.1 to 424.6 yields 1.15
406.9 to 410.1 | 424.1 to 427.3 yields 1.07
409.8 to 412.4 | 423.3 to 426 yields 1.04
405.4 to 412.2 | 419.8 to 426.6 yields 1.06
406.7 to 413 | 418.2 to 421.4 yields 0.97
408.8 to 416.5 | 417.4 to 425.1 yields 1.03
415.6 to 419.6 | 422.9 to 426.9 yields 1.12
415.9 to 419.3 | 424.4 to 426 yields 1.15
